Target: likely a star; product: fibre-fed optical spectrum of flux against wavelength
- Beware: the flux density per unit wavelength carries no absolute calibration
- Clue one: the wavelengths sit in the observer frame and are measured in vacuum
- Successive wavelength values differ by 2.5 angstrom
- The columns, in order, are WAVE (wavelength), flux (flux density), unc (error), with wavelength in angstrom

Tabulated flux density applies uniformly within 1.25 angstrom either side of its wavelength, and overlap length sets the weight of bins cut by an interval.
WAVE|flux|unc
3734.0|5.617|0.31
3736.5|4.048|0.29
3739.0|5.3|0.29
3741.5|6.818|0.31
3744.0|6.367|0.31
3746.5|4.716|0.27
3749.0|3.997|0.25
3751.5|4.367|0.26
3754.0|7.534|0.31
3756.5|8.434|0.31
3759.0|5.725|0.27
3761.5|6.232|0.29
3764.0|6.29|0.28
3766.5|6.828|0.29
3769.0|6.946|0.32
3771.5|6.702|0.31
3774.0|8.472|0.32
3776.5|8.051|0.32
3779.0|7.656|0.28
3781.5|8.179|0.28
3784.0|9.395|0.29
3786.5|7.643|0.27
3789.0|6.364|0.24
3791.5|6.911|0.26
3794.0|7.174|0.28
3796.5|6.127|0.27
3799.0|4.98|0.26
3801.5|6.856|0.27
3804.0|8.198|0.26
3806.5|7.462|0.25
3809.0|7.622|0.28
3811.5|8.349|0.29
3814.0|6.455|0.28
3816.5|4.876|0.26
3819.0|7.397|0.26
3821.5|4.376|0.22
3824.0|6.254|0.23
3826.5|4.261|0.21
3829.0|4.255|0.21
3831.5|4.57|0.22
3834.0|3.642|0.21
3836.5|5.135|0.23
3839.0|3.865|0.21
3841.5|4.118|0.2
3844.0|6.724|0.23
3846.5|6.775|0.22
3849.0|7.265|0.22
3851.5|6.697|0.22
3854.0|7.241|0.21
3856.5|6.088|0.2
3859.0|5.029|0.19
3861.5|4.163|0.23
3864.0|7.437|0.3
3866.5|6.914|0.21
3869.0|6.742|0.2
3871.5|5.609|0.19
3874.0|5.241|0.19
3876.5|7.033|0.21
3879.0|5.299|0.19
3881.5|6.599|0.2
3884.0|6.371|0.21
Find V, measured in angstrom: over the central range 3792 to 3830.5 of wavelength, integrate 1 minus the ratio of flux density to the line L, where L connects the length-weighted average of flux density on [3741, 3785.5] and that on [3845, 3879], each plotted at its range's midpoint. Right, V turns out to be 1.5 angstrom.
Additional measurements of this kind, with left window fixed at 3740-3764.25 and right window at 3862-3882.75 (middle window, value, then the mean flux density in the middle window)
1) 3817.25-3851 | 4.88 angstrom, 5.31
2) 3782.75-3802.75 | -2.68 angstrom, 6.93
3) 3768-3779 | -2.71 angstrom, 7.57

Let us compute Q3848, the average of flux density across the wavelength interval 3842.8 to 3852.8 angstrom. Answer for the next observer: 6.87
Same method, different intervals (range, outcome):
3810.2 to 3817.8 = 6.57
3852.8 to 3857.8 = 6.64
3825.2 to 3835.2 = 4.2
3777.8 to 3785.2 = 8.41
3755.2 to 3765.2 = 6.68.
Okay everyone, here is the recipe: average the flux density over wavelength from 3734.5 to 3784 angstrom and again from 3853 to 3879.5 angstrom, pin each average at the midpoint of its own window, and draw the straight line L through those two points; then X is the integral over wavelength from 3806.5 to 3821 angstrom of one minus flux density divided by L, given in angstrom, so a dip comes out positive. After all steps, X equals -1.3 angstrom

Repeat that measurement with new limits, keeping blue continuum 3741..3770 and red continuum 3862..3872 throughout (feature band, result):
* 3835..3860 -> 2.38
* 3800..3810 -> -1.77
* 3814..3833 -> 3.56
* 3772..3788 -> -4.81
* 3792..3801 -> 0.12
